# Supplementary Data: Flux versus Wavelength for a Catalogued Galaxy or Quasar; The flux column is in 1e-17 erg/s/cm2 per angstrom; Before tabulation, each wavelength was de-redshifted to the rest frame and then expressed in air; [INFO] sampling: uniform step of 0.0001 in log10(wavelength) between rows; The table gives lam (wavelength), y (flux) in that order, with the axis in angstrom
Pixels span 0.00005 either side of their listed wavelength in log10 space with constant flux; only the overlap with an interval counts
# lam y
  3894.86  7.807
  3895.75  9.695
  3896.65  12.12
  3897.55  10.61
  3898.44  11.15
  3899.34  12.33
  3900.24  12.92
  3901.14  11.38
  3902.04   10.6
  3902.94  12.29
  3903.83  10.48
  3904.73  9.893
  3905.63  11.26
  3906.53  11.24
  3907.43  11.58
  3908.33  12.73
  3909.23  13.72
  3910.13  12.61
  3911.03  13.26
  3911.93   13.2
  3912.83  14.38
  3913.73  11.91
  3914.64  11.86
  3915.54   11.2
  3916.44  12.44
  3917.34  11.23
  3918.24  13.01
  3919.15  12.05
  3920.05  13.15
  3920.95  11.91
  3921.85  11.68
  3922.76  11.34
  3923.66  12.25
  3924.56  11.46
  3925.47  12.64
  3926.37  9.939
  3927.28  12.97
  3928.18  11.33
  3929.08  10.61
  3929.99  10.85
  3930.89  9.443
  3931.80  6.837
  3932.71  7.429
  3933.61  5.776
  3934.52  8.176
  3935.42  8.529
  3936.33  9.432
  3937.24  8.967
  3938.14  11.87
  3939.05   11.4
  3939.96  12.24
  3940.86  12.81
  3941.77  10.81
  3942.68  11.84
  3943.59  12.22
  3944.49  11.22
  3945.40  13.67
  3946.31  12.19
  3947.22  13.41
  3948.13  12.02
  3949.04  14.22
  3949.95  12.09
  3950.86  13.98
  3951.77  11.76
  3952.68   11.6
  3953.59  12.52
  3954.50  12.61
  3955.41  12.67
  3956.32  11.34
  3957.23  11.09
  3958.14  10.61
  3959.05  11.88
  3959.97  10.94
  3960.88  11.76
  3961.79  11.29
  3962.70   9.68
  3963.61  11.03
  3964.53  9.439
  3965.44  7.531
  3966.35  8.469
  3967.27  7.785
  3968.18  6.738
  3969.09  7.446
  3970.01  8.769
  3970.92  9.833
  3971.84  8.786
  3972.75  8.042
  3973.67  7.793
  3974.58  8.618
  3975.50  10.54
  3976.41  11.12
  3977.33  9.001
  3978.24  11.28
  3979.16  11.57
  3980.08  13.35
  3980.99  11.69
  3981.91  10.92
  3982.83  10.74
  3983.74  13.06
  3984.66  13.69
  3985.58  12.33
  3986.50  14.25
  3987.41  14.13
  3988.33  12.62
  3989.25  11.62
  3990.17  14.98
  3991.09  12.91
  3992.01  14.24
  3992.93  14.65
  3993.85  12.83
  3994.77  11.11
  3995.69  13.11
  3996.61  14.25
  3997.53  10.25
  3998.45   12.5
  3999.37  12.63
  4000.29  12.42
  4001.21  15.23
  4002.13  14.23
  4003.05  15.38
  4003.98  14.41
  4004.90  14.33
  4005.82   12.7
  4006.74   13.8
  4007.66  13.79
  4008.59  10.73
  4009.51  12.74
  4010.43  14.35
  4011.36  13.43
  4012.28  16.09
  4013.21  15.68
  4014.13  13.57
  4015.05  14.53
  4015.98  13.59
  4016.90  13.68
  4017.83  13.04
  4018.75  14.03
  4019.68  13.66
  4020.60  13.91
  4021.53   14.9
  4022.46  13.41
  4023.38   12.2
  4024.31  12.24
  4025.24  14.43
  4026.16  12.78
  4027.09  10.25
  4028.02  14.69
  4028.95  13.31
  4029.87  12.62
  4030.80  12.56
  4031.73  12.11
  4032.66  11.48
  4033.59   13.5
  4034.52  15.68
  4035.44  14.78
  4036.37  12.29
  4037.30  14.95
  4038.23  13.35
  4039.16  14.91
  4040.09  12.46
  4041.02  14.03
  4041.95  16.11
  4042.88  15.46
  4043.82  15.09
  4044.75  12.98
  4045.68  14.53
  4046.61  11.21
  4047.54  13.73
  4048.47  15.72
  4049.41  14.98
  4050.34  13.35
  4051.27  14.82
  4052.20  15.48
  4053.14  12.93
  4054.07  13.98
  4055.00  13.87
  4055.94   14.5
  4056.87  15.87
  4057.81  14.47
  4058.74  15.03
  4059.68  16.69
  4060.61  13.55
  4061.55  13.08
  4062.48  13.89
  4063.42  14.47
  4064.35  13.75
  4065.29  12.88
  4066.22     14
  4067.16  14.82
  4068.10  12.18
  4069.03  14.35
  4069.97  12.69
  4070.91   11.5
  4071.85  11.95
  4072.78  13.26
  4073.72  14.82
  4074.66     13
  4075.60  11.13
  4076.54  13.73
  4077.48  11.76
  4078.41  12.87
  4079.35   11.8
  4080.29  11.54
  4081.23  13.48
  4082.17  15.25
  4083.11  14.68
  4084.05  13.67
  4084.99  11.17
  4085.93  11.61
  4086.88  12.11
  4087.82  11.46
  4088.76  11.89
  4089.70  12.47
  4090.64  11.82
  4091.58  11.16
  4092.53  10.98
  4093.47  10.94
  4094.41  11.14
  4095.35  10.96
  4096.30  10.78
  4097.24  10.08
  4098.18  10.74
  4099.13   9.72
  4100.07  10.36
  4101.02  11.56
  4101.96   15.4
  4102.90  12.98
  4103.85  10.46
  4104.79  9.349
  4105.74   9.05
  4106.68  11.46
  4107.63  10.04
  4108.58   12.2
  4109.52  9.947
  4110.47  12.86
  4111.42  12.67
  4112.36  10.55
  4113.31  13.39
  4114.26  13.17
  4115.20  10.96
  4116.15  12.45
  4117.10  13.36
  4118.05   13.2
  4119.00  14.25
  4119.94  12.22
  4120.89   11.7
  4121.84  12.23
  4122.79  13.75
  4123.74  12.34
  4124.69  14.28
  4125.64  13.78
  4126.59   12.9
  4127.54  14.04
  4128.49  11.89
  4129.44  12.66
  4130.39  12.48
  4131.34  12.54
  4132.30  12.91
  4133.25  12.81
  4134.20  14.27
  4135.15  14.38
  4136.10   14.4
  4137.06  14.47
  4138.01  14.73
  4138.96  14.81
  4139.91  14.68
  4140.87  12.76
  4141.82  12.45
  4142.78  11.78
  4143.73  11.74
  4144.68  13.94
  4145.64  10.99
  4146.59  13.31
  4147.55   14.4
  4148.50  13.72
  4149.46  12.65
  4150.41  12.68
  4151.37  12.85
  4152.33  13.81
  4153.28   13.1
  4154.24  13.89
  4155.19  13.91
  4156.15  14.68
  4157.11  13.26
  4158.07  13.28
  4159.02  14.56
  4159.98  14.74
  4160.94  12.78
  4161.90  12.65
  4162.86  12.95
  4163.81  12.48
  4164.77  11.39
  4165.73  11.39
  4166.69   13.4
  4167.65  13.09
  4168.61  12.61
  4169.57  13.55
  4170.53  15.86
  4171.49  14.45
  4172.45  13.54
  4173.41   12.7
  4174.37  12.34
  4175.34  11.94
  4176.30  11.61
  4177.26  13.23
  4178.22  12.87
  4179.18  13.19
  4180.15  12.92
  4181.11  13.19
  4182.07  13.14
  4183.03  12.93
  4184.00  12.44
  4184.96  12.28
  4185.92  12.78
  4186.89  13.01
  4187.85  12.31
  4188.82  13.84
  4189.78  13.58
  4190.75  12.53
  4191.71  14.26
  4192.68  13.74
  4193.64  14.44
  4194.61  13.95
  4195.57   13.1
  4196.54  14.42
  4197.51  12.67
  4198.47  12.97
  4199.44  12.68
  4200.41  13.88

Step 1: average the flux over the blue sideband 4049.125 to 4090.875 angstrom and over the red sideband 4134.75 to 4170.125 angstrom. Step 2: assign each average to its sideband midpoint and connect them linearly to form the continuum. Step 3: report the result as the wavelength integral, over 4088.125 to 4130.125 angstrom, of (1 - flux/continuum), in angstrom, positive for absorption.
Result 4.5 angstrom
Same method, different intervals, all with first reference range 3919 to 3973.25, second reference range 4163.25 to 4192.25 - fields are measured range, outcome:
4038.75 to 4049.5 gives -2.34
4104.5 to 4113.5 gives 0.87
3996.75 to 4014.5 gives -3.57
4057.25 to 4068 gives -2.09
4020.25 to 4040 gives -3.02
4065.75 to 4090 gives -1.62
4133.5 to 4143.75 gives -0.94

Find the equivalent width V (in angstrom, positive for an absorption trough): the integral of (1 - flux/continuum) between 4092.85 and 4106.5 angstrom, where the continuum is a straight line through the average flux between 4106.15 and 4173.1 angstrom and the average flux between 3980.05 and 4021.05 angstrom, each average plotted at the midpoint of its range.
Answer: 2.2 angstrom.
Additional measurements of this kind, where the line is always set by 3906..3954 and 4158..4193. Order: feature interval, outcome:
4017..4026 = -1.0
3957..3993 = 3.0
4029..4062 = -4.8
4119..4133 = -0.1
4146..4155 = -0.3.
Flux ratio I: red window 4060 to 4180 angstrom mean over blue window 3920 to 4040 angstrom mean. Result 1.1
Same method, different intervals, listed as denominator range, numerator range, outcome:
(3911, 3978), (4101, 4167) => 1.18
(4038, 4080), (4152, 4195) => 0.96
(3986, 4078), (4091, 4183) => 0.93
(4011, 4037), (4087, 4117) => 0.84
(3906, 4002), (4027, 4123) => 1.13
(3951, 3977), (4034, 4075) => 1.39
